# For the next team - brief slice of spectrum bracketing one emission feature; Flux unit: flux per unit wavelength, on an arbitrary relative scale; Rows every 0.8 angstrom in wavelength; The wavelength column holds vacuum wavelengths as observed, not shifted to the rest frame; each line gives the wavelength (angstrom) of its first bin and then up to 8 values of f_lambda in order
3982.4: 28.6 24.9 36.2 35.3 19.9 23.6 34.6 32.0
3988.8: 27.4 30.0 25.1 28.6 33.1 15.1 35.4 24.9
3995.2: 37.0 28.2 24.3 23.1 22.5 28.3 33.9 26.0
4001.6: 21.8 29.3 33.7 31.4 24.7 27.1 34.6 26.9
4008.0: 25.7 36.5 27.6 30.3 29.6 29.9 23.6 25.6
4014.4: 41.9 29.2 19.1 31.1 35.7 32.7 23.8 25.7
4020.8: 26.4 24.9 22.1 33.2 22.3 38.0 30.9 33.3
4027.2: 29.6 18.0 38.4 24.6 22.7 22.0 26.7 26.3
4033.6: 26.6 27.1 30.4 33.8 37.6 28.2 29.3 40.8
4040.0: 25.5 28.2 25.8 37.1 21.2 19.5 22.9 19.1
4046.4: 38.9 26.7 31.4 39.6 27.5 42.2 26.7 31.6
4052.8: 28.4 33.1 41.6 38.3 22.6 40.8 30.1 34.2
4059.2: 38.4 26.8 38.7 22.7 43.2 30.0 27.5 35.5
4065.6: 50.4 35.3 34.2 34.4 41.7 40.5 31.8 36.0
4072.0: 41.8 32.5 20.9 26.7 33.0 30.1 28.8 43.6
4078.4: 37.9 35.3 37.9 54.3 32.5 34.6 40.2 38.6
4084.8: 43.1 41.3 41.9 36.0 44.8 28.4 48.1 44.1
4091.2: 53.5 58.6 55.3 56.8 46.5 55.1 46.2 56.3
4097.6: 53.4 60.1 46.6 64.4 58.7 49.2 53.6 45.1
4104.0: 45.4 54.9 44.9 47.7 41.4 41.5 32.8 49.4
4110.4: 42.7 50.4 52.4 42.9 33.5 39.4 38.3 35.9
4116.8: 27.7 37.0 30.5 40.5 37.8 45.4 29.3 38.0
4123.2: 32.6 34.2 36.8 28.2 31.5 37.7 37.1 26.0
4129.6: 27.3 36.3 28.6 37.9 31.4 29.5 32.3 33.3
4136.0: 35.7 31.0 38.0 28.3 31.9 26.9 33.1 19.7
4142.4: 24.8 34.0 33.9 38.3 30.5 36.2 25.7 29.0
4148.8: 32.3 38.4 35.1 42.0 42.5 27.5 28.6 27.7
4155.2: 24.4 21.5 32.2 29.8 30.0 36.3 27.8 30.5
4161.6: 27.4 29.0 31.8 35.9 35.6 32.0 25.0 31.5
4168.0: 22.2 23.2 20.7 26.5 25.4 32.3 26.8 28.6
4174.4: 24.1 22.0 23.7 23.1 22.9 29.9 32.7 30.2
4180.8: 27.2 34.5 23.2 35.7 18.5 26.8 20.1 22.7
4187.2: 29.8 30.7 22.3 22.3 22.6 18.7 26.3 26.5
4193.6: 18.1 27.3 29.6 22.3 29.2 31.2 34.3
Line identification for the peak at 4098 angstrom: C III]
